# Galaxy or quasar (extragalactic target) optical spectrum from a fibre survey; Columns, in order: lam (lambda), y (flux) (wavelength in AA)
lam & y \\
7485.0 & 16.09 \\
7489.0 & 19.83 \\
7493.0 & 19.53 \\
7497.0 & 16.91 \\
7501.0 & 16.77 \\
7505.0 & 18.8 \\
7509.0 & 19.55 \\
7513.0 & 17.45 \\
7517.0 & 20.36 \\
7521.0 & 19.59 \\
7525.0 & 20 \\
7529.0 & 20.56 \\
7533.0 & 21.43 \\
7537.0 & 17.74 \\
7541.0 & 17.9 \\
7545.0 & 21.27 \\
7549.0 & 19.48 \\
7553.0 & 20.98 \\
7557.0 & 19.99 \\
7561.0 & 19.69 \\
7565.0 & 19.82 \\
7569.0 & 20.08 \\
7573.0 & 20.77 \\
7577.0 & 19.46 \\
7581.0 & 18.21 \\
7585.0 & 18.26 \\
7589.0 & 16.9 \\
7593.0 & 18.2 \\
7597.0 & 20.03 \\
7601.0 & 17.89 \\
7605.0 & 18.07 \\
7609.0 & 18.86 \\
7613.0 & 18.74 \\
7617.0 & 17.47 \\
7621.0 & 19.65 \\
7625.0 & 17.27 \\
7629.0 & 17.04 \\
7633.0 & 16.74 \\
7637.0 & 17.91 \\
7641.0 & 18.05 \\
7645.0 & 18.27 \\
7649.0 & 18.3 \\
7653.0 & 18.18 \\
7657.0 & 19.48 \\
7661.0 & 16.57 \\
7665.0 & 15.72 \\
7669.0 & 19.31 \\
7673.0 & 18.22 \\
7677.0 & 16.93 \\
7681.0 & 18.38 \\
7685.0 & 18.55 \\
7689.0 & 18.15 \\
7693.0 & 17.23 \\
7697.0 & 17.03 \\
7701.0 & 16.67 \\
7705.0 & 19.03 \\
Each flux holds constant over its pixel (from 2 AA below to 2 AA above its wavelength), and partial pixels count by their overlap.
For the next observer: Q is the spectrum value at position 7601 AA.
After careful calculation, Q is 17.89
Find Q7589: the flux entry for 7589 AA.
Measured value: 16.9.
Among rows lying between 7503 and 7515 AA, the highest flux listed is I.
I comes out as 19.55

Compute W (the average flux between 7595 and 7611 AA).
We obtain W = 18.7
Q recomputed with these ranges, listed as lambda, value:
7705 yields 19.03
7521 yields 19.59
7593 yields 18.2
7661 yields 16.57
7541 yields 17.9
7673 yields 18.22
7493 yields 19.53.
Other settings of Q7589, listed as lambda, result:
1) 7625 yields 17.27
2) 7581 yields 18.21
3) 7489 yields 19.83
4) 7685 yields 18.55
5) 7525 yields 20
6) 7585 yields 18.26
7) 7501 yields 16.77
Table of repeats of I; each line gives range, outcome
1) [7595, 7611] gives 20.03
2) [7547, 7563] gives 20.98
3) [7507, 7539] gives 21.43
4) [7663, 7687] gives 19.31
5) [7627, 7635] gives 17.04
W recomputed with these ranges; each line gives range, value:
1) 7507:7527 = 19.4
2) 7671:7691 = 18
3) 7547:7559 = 20.2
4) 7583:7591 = 17.6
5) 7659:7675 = 17.5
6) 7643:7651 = 18.3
